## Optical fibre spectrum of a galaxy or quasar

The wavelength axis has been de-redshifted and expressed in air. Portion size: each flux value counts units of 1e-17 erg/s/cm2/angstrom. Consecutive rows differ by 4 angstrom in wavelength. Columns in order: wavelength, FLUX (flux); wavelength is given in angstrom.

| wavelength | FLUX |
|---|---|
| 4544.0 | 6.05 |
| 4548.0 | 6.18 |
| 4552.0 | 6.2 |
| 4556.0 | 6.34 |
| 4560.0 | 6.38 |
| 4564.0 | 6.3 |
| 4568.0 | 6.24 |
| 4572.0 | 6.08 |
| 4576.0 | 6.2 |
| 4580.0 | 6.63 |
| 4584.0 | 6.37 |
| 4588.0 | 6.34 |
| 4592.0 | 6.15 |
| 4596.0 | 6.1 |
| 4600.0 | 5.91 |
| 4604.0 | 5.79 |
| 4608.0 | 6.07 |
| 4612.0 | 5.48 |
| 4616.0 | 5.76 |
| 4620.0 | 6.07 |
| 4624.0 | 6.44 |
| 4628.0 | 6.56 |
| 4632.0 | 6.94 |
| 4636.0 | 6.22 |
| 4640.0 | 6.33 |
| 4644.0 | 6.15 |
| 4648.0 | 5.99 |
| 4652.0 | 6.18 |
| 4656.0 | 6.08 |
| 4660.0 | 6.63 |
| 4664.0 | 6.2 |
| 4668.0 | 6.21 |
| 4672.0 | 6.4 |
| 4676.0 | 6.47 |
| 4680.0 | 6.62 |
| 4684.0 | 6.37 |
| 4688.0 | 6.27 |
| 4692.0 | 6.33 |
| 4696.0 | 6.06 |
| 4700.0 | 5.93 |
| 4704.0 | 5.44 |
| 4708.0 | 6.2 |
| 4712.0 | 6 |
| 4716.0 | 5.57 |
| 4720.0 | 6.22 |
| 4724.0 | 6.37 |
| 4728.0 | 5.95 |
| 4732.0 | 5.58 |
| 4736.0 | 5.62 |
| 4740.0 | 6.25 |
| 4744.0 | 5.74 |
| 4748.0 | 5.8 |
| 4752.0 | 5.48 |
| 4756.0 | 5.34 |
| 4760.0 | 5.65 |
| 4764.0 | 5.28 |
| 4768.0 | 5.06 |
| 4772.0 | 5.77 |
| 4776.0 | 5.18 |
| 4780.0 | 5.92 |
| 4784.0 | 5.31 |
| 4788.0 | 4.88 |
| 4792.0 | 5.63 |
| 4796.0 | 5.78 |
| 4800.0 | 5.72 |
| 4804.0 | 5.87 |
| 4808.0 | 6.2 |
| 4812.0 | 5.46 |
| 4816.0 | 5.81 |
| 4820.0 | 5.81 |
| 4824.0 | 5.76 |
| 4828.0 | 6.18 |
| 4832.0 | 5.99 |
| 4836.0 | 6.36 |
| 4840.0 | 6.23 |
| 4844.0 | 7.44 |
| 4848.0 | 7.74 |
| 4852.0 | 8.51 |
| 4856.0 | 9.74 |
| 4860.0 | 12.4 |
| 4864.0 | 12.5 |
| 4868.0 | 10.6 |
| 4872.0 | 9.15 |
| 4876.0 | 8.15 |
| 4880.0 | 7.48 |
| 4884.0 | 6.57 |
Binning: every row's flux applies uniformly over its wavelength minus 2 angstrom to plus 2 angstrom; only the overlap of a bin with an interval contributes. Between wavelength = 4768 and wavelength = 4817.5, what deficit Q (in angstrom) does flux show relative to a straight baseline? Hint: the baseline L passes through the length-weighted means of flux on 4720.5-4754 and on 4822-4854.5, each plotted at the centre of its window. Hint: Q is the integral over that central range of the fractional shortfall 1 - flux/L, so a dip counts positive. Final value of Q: 6.1 angstrom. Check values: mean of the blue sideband 5.87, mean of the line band 5.6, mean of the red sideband 6.82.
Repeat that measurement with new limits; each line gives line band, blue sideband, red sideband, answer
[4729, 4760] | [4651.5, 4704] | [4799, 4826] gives 1.76 angstrom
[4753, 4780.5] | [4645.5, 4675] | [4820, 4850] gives 4.12 angstrom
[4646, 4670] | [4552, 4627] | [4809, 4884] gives 1.37 angstrom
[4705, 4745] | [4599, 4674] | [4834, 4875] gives 7.62 angstrom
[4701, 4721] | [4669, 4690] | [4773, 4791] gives 0.72 angstrom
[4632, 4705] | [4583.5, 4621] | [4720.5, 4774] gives -4.86 angstrom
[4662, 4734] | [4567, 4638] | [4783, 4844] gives -0.98 angstrom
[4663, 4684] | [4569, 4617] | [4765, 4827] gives -1.75 angstrom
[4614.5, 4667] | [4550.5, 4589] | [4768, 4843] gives -1.11 angstrom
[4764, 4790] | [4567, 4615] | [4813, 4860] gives 5.67 angstrom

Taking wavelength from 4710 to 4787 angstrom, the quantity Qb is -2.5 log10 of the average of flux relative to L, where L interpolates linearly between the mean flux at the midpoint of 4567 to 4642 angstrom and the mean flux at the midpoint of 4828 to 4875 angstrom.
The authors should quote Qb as 0.32 mag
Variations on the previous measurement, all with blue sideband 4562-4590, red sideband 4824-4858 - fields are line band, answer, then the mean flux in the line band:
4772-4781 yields 0.25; 5.56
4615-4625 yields 0.06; 6.09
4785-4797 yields 0.29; 5.39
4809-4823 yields 0.23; 5.73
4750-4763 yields 0.25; 5.47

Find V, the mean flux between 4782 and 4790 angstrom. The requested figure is 5.09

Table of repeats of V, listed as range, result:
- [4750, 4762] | 5.49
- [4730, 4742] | 5.82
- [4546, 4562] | 6.27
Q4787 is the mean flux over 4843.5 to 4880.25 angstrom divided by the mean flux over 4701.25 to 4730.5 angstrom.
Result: 1.6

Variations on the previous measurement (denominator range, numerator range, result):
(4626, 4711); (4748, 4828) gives 0.89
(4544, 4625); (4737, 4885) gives 1.09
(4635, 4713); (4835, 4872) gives 1.47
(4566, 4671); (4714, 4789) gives 0.91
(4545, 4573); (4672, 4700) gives 1.01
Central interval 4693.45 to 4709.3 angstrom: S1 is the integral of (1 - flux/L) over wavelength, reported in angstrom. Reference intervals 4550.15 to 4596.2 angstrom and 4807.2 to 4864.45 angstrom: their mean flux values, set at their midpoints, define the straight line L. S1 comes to 2.1 angstrom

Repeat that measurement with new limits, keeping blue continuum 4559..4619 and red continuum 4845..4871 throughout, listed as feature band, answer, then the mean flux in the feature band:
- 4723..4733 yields 2.7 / 5.97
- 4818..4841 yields 8.6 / 6.05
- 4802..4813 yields 4.1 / 5.88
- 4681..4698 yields 3.0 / 6.28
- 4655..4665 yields 1.2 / 6.34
